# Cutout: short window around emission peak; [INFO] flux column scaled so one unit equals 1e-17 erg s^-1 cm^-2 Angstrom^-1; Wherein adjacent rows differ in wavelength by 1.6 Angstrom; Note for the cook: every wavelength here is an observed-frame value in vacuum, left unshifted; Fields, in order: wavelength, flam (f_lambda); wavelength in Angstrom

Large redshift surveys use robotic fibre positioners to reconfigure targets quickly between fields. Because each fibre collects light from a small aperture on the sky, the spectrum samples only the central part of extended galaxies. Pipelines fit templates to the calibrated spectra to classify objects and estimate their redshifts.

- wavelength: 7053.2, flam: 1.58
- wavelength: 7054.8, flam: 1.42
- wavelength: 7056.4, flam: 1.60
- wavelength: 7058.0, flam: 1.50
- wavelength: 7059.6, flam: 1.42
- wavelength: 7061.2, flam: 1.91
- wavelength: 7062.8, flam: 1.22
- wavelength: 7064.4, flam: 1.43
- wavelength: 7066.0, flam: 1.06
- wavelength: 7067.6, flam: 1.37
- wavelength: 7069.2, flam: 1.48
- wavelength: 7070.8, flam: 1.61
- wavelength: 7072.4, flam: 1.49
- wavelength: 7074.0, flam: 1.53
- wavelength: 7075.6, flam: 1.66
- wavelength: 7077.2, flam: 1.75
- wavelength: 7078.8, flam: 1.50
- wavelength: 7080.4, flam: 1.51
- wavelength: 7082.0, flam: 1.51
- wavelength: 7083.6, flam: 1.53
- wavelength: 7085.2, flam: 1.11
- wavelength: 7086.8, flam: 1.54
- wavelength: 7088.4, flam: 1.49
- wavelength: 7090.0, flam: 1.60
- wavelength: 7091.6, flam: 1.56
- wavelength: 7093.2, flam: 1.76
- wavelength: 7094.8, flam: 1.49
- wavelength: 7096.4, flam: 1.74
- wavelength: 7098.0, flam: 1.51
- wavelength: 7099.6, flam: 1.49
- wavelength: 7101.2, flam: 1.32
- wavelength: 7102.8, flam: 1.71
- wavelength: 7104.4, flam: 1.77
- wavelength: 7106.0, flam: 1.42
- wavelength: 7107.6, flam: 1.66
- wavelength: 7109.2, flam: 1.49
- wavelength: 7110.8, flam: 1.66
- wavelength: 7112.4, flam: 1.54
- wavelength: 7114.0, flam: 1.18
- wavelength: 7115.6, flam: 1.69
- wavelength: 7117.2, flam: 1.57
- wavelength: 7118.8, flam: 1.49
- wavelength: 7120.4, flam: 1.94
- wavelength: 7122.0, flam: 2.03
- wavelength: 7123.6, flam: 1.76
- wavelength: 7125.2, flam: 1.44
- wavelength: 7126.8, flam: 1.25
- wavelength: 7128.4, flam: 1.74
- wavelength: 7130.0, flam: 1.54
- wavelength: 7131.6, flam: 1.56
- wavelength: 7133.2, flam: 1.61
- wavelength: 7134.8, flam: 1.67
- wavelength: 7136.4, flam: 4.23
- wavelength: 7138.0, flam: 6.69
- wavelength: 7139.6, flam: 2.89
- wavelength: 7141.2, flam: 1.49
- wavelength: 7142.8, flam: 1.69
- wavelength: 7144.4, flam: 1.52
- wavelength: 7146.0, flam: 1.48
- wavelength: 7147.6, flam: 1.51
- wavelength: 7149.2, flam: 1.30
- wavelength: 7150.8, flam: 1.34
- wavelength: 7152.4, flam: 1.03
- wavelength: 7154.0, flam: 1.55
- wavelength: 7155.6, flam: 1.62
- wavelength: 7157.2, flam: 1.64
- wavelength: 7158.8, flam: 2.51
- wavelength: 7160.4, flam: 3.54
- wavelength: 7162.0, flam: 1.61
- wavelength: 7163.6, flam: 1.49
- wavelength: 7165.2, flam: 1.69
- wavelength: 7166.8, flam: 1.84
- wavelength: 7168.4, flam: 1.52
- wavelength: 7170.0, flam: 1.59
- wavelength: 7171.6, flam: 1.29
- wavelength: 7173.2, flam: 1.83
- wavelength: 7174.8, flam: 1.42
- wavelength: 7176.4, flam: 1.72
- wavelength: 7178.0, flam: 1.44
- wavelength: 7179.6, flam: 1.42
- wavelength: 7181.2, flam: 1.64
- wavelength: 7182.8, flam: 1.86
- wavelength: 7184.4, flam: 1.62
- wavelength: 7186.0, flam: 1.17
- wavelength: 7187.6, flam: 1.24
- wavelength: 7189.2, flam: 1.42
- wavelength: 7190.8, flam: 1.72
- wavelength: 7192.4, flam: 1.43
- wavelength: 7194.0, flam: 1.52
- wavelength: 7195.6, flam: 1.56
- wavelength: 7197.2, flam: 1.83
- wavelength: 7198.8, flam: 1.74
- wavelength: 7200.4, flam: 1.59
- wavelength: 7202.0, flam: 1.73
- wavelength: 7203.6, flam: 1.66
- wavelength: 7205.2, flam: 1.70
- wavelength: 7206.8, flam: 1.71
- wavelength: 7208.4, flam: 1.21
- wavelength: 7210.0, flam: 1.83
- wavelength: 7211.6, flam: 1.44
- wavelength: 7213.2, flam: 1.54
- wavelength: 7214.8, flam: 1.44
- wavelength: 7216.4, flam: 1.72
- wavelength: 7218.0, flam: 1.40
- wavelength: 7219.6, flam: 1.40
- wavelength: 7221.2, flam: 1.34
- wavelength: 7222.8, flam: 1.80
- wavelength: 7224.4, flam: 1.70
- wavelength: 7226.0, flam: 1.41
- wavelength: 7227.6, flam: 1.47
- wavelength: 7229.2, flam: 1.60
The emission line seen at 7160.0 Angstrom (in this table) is [N II] 6583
